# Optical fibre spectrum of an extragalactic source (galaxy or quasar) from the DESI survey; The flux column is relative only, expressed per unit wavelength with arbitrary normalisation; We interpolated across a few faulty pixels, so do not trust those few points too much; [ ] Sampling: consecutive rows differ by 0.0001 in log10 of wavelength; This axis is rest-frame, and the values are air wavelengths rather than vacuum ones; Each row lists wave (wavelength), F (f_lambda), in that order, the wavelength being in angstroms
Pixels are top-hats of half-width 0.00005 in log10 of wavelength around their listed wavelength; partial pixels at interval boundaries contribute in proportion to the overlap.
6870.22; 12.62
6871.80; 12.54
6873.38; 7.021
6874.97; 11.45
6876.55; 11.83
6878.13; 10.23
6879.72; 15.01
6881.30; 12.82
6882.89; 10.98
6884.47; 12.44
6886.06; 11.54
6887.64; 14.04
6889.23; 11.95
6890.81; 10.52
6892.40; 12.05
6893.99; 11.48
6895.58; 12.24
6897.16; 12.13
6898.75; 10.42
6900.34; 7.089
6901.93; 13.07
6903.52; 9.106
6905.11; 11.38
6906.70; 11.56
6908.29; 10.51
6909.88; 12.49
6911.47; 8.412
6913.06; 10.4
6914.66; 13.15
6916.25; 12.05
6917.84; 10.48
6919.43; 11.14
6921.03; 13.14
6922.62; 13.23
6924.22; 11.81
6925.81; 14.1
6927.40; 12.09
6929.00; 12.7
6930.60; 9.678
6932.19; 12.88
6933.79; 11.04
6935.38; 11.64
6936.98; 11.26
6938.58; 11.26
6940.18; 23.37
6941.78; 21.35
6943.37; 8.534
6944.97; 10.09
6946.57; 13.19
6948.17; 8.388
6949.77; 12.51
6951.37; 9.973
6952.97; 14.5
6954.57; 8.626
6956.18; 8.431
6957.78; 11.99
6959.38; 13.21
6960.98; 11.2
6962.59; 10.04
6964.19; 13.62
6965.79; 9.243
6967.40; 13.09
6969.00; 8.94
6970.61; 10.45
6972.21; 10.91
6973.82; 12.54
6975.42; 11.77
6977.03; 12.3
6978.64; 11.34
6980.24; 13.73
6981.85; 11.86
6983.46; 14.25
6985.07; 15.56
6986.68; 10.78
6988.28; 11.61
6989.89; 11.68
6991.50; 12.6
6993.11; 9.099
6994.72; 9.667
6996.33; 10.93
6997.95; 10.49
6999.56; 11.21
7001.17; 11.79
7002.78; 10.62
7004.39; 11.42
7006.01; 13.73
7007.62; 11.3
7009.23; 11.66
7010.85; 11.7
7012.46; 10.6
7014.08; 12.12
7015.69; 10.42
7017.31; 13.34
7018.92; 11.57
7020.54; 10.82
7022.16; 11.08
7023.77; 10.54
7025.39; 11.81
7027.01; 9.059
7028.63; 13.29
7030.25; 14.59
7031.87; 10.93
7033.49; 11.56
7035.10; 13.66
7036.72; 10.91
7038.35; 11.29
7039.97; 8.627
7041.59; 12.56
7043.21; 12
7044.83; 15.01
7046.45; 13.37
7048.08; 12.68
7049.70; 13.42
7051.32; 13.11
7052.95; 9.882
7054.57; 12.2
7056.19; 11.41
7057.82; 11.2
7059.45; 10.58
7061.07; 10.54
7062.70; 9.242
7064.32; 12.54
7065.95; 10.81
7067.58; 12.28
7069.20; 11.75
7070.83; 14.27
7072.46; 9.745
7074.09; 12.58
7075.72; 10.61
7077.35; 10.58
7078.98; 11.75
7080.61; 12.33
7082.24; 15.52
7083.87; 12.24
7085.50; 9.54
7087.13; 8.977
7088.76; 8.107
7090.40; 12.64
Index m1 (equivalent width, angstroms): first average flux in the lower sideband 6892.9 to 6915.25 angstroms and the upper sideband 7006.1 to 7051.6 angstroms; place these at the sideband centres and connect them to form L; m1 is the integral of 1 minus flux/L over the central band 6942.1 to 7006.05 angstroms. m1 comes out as 0.2 angstroms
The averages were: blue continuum 11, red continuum 11.9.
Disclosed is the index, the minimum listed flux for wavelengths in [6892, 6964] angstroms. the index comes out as 7.089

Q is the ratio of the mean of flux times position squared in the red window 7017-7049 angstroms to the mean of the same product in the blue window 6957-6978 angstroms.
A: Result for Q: 1.06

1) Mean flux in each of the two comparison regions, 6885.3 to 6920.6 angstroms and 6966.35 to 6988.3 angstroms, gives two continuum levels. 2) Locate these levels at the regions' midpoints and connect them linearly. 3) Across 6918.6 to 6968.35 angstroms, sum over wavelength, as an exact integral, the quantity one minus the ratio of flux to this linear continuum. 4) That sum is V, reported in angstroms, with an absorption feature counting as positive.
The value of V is -2.00 angstroms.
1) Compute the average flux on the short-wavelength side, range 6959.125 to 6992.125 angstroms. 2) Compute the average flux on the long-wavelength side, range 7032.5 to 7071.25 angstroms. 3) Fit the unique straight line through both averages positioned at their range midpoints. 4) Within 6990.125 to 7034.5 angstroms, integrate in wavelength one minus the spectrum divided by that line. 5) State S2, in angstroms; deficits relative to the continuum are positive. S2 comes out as 1.7 angstroms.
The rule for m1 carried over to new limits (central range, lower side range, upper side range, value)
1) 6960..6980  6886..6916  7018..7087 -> 0.2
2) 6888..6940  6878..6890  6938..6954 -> 5.1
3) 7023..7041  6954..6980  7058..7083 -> 0.0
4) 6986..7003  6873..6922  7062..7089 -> 0.7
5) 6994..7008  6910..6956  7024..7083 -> 0.9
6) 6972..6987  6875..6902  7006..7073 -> -1.2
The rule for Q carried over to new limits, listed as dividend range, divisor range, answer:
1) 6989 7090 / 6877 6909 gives 1.04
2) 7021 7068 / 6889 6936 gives 1.06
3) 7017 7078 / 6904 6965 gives 1.01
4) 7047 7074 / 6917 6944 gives 0.93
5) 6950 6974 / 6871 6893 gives 0.97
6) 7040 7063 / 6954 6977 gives 1.10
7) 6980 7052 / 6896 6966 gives 1.03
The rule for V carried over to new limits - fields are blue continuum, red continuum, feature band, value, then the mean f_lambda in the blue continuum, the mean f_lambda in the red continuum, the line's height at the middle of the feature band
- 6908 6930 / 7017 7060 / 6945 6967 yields 1.3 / 11.8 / 11.9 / 11.8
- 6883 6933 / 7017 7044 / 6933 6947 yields -2.4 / 11.6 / 11.6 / 11.6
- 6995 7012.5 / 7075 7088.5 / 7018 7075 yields -2.0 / 11.4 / 11.3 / 11.3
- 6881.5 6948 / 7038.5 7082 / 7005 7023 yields 0.3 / 12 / 11.8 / 11.8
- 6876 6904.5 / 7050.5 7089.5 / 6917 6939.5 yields -0.8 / 11.6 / 11.3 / 11.5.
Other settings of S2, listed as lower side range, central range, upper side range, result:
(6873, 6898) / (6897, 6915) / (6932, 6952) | 2.1 angstroms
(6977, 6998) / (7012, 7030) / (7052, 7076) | 0.3 angstroms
